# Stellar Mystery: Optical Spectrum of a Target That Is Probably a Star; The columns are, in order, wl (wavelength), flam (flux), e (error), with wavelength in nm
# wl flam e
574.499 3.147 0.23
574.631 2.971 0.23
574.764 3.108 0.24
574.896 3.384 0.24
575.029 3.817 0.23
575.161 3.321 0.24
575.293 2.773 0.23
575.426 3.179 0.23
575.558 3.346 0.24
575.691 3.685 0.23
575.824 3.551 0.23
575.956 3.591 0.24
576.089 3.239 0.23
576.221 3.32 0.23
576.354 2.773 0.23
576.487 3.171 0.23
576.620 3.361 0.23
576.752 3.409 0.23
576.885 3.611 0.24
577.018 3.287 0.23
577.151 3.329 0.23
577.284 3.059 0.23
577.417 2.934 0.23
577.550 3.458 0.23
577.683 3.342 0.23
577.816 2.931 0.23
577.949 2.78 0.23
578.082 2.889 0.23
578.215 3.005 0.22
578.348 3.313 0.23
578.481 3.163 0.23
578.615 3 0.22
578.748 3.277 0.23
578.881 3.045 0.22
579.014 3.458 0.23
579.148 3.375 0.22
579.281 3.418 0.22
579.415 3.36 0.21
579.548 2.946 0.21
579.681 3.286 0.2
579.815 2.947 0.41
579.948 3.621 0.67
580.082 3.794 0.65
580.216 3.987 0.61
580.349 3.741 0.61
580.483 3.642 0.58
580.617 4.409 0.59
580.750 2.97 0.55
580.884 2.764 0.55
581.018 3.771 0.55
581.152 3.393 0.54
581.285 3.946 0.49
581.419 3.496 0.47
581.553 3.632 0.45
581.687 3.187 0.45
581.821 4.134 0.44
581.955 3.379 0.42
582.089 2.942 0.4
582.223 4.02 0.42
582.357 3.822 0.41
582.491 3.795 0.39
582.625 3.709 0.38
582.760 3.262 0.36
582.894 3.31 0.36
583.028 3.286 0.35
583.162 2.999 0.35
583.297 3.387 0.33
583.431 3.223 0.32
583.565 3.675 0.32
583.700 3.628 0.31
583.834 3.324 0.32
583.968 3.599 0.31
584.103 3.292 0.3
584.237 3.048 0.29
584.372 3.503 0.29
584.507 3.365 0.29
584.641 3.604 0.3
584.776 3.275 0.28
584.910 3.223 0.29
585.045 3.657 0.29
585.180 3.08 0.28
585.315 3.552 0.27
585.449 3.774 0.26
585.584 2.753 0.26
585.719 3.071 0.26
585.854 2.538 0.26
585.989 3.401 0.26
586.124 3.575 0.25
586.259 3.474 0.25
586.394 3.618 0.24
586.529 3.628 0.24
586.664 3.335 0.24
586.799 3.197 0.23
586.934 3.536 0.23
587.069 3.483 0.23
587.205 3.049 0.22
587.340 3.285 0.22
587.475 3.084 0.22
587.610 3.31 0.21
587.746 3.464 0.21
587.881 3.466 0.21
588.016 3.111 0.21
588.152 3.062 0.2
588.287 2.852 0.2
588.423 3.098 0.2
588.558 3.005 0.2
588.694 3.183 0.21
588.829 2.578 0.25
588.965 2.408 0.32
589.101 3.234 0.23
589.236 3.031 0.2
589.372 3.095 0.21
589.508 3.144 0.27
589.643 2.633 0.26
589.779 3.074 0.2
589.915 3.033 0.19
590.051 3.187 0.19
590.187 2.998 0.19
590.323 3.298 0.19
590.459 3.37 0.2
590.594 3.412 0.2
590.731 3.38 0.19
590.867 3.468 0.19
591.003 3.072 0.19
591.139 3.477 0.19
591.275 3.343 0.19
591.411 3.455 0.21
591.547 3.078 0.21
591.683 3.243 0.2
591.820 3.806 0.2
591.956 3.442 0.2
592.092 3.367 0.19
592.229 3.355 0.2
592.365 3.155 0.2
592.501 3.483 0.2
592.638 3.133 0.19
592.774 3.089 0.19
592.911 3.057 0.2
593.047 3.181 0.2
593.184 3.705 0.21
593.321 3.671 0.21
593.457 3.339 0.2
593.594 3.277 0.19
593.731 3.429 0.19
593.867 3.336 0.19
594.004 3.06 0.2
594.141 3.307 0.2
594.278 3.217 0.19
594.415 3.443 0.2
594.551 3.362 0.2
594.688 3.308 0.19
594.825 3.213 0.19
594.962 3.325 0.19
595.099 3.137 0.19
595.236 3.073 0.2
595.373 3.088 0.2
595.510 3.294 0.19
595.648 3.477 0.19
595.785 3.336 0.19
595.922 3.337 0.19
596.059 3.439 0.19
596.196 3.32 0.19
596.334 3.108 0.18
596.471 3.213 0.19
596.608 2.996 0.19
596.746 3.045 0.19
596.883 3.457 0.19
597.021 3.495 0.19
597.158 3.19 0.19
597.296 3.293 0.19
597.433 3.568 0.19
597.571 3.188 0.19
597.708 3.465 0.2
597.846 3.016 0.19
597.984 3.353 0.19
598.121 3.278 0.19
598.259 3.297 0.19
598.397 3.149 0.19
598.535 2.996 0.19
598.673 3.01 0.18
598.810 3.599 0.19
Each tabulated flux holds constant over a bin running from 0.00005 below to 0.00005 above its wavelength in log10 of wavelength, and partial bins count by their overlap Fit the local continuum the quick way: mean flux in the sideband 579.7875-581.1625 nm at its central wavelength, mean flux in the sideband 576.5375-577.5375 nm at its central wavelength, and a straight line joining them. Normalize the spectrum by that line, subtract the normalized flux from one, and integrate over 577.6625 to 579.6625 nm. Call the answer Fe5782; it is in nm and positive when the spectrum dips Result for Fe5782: 0.16 nm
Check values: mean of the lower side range 3.29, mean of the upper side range 3.57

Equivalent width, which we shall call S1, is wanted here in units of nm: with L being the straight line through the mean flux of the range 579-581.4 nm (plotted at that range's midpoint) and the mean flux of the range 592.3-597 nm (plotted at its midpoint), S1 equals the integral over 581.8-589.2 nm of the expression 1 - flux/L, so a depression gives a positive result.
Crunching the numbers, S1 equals 0.22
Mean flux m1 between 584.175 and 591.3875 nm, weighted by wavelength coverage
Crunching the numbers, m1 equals 3.23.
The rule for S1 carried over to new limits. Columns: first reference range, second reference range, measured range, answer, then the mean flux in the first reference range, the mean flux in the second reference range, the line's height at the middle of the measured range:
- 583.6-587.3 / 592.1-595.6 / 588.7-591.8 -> 0.16 nm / 3.36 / 3.28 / 3.31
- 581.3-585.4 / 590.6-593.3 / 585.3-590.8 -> 0.33 nm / 3.45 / 3.34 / 3.39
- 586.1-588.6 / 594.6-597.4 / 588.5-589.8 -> 0.14 nm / 3.29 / 3.26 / 3.29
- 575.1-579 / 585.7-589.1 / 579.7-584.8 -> -0.46 nm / 3.22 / 3.19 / 3.2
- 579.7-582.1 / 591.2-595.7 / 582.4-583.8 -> 0.03 nm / 3.55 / 3.31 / 3.51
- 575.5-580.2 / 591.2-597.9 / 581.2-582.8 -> -0.17 nm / 3.27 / 3.3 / 3.28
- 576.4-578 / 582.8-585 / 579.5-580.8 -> -0.11 nm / 3.22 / 3.36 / 3.28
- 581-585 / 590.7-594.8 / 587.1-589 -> 0.17 nm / 3.47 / 3.33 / 3.4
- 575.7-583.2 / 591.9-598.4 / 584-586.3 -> 0.02 nm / 3.37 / 3.29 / 3.34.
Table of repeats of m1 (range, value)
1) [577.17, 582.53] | 3.38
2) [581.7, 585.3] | 3.44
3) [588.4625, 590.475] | 3.01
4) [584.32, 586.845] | 3.35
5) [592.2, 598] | 3.29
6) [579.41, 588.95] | 3.37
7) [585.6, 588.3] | 3.28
